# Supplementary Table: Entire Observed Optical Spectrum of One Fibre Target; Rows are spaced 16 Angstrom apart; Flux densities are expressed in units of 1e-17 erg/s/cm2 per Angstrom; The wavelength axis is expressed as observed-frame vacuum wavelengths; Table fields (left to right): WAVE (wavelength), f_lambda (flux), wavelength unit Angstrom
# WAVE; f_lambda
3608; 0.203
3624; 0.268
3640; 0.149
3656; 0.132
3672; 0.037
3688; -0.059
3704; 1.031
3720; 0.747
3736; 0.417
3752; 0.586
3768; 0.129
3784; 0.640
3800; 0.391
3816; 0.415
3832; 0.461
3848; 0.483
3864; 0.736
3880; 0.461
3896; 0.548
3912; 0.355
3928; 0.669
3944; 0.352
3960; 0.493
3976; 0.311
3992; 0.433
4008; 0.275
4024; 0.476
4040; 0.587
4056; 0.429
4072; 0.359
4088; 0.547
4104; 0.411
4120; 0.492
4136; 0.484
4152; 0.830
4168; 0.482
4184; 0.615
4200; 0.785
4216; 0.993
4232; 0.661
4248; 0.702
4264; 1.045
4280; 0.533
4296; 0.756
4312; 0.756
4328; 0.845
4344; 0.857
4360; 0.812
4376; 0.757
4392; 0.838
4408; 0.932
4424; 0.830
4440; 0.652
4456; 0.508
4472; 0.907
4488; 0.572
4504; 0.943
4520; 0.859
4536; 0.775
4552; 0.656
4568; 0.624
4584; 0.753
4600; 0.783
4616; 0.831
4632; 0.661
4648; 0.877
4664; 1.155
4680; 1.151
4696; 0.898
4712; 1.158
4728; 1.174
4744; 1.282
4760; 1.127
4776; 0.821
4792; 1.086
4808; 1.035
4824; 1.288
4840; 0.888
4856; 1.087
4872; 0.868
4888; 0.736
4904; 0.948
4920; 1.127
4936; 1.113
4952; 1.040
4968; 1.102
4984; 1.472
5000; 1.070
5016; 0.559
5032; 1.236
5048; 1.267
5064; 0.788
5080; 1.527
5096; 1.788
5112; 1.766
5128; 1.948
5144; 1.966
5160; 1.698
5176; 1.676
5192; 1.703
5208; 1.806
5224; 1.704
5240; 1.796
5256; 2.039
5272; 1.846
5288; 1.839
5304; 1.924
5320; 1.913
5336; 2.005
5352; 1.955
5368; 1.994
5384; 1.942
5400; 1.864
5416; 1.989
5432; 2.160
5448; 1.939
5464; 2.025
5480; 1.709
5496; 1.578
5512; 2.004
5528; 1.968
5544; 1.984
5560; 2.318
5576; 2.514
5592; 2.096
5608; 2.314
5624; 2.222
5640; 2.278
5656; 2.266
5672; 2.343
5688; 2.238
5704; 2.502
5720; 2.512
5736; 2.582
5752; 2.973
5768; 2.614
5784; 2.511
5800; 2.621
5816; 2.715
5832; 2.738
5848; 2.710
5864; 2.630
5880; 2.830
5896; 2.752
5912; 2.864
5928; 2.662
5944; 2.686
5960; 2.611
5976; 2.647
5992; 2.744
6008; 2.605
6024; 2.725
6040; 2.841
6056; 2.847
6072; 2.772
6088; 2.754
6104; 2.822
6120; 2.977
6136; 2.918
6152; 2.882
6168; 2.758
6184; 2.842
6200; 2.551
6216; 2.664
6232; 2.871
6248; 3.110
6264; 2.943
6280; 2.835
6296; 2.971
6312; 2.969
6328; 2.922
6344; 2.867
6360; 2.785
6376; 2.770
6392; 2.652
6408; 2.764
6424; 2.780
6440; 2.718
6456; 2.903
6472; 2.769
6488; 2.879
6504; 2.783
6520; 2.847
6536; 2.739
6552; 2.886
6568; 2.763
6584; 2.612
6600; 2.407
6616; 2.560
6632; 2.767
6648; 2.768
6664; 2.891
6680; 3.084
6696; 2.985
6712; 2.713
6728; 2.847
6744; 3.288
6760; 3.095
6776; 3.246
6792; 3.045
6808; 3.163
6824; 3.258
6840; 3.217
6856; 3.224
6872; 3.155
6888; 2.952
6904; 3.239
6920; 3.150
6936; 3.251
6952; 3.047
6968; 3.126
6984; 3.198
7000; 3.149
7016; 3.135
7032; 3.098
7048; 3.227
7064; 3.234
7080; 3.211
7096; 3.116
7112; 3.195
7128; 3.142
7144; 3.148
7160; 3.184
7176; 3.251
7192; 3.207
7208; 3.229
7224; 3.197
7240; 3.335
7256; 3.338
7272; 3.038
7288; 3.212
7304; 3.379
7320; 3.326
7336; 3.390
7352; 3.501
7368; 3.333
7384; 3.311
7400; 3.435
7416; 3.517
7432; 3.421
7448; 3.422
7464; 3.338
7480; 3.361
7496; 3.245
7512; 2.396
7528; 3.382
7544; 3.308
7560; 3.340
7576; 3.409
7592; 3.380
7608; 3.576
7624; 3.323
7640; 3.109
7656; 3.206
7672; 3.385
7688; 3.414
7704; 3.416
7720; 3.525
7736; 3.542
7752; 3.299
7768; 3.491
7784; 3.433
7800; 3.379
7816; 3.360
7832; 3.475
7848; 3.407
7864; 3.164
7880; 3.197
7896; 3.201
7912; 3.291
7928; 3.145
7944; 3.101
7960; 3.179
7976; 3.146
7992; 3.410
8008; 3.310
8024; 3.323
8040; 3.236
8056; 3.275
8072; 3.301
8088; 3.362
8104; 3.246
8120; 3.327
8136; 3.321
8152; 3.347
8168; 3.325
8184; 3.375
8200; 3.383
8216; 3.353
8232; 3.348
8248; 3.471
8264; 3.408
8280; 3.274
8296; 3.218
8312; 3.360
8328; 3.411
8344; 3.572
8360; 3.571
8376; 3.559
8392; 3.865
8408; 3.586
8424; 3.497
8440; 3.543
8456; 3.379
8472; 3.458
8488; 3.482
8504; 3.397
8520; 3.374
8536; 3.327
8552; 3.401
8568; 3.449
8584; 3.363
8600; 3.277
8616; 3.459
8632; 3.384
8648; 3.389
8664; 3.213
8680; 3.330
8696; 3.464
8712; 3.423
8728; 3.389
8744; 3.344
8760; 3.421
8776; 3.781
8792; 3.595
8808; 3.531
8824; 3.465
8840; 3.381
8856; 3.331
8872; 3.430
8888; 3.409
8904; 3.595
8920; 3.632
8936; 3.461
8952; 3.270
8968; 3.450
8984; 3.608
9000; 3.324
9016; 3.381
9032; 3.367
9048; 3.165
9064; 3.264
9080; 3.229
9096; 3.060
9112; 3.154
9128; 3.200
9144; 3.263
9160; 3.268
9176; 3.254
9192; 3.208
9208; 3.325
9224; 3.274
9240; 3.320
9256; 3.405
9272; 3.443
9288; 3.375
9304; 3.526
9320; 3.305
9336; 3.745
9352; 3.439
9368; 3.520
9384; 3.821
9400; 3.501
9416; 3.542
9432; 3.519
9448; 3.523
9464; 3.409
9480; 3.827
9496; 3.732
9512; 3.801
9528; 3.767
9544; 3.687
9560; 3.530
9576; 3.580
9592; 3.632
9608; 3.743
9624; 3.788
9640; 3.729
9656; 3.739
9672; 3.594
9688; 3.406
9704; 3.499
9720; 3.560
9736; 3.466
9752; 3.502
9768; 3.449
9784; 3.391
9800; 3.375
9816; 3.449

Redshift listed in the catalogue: 0.27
